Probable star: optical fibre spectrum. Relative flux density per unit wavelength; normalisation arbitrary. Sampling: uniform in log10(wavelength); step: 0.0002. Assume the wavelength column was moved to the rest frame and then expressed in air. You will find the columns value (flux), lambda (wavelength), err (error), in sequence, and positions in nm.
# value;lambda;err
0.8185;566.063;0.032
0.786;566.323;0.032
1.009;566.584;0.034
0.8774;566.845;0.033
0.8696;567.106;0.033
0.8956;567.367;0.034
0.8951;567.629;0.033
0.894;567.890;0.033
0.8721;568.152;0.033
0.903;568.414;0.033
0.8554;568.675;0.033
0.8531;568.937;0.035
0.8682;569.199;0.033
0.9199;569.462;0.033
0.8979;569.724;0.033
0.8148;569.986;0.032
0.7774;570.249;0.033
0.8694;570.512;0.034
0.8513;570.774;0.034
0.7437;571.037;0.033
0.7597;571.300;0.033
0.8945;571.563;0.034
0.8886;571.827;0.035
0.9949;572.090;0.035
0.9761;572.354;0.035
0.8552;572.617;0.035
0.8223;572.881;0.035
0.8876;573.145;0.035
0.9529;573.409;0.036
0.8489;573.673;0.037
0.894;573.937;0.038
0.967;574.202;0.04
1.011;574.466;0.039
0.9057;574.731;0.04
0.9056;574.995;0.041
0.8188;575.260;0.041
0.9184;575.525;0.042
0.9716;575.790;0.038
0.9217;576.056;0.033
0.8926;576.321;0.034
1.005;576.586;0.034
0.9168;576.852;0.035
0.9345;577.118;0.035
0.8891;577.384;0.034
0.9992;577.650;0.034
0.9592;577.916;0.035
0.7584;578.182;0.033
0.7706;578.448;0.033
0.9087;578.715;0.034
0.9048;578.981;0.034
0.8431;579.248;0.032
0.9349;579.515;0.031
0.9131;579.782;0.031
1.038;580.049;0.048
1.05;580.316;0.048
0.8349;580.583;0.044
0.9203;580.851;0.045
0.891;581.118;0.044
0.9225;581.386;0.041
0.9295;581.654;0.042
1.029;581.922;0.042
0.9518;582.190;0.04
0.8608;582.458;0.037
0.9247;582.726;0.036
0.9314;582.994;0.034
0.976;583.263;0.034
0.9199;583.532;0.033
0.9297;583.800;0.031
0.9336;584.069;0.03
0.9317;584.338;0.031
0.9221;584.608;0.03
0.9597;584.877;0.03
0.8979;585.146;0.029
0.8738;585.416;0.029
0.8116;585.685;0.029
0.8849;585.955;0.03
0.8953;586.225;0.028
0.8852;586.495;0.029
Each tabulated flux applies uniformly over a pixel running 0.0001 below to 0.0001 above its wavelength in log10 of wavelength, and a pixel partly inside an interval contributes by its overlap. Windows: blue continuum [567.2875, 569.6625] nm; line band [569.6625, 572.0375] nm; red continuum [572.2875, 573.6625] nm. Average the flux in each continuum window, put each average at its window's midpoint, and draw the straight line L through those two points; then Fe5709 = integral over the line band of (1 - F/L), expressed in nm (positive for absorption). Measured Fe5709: 0.14 nm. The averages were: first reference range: 0.884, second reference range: 0.891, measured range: 0.837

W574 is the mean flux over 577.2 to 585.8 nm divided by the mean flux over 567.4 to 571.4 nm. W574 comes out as 1.07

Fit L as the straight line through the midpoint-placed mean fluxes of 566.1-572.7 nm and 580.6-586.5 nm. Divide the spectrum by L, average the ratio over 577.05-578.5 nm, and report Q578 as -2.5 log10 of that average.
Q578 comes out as 0.01 mag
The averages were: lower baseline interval 0.872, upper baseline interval 0.916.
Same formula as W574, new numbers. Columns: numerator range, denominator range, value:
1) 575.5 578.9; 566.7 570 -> 1.03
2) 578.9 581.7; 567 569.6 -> 1.05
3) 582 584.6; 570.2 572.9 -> 1.08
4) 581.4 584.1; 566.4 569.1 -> 1.05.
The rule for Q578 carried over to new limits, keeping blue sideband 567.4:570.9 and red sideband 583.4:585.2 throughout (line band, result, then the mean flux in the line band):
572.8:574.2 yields -0.01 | 0.891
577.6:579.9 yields 0.03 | 0.884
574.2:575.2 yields -0.05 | 0.936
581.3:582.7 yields -0.02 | 0.938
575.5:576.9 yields -0.05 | 0.94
